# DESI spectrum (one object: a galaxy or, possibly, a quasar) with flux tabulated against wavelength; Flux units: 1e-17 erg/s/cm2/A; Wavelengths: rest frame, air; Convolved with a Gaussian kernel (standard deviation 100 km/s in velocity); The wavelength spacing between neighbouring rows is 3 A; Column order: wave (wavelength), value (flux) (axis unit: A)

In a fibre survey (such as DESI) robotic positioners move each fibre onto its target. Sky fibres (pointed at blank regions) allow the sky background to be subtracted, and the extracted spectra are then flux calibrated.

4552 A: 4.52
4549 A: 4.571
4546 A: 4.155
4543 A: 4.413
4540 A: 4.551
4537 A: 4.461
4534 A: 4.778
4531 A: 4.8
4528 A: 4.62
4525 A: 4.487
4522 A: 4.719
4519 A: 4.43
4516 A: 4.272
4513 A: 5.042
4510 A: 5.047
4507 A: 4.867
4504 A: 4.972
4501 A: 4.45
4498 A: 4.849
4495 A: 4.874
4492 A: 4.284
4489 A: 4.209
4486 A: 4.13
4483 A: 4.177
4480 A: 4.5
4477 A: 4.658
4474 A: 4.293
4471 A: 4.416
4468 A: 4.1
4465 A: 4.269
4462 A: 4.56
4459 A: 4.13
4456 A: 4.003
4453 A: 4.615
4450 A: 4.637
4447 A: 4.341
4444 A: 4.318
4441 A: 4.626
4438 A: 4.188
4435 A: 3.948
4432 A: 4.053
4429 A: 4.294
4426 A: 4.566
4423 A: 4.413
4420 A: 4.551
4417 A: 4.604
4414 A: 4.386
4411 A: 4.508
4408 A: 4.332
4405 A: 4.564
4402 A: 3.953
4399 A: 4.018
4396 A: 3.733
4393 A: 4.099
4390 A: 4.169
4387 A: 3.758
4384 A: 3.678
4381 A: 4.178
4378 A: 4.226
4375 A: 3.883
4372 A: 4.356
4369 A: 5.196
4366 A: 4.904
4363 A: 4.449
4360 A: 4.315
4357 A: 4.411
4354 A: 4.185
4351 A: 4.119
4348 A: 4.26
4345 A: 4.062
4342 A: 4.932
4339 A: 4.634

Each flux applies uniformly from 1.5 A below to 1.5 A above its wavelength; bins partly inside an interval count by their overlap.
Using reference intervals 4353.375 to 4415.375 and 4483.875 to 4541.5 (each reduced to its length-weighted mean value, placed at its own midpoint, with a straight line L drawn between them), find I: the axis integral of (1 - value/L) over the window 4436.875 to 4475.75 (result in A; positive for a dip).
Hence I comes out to 0.9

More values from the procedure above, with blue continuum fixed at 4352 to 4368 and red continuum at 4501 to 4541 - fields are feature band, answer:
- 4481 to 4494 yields 1.1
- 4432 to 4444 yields 0.9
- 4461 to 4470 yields 0.6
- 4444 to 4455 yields 0.3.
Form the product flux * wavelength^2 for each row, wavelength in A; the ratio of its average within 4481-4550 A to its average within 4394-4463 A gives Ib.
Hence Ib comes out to 1.10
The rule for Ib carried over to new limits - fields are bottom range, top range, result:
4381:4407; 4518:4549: 1.21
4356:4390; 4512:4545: 1.14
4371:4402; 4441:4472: 1.12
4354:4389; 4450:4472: 1.05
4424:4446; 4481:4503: 1.06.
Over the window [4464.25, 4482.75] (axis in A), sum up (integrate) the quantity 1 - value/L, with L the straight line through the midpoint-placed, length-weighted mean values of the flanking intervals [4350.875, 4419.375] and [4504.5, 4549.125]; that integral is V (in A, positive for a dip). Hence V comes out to 0.5 A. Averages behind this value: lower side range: 4.27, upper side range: 4.62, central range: 4.36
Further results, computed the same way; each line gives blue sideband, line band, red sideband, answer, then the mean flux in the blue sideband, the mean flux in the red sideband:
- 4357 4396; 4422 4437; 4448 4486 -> 0.22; 4.25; 4.35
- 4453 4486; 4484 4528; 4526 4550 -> -1.73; 4.32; 4.54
